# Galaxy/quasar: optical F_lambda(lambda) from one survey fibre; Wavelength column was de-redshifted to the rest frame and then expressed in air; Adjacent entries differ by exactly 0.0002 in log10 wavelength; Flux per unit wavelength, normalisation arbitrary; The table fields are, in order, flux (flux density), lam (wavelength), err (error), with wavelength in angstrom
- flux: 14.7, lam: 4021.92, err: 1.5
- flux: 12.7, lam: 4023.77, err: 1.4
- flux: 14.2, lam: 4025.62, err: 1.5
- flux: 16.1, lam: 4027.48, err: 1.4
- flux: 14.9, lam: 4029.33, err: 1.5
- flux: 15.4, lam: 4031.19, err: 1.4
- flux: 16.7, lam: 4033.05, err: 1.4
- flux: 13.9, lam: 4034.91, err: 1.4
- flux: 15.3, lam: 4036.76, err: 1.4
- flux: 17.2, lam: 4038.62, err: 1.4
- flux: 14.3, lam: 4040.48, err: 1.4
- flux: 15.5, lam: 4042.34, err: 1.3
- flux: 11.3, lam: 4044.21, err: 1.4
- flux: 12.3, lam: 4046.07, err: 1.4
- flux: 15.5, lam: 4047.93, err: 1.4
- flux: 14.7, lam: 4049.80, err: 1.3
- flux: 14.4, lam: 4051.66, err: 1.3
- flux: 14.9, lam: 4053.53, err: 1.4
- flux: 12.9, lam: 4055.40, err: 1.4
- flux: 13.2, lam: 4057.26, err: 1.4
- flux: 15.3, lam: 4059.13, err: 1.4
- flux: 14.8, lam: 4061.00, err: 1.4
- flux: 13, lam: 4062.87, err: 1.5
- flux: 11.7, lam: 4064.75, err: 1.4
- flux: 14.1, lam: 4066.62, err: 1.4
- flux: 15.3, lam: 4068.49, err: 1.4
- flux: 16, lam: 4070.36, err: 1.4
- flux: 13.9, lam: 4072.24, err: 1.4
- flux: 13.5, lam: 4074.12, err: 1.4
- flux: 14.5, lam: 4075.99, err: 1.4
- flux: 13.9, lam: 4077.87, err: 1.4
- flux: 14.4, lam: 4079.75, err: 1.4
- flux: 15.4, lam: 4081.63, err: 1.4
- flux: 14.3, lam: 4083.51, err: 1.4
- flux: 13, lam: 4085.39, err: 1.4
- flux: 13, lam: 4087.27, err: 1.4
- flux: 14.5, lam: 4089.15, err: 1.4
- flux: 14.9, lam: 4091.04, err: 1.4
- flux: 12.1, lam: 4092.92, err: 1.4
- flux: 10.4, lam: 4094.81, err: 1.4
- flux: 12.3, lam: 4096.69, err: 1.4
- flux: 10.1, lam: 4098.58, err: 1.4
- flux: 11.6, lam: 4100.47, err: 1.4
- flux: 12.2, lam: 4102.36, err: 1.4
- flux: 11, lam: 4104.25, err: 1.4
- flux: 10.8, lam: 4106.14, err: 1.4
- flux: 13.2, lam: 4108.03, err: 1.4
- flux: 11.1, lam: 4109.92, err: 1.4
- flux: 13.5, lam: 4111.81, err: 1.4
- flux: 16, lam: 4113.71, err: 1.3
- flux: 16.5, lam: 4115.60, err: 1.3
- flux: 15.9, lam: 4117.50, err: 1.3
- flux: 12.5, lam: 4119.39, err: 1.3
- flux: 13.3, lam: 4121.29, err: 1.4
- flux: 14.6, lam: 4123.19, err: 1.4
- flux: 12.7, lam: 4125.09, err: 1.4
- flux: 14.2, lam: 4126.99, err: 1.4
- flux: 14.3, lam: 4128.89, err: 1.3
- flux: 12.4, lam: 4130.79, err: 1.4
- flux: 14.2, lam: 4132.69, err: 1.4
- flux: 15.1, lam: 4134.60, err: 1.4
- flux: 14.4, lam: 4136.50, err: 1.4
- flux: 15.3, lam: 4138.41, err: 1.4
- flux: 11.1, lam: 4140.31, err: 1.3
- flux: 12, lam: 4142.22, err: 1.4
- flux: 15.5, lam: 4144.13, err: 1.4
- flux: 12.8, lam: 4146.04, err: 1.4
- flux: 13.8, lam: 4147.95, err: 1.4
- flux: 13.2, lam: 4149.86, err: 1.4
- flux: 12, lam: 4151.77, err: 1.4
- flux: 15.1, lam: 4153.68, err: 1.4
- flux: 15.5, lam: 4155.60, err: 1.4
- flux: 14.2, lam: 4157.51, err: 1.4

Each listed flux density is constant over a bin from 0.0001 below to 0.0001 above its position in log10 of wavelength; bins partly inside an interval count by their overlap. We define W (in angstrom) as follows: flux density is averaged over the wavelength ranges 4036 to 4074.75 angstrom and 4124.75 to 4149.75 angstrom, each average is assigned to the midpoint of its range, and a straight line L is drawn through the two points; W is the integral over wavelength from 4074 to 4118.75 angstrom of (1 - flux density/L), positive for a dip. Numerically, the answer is 2.30 angstrom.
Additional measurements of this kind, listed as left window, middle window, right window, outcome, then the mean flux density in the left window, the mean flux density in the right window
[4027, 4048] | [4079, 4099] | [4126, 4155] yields 1.5 angstrom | 14.8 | 13.7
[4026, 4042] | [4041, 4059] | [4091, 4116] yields 1.0 angstrom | 15.4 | 12.4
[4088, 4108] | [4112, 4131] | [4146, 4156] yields -2.2 angstrom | 12.1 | 13.7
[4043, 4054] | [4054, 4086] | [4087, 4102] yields -2.4 angstrom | 13.8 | 12.3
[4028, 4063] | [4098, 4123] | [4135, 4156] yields 1.8 angstrom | 14.6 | 13.7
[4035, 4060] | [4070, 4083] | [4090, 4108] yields -1.5 angstrom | 14.4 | 11.8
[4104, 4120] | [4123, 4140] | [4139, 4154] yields -0.9 angstrom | 13.5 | 13.2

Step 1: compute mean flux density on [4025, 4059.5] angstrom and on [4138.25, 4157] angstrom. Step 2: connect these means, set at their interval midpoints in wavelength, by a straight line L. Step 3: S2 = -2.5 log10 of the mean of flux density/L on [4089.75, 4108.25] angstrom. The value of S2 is 0.19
